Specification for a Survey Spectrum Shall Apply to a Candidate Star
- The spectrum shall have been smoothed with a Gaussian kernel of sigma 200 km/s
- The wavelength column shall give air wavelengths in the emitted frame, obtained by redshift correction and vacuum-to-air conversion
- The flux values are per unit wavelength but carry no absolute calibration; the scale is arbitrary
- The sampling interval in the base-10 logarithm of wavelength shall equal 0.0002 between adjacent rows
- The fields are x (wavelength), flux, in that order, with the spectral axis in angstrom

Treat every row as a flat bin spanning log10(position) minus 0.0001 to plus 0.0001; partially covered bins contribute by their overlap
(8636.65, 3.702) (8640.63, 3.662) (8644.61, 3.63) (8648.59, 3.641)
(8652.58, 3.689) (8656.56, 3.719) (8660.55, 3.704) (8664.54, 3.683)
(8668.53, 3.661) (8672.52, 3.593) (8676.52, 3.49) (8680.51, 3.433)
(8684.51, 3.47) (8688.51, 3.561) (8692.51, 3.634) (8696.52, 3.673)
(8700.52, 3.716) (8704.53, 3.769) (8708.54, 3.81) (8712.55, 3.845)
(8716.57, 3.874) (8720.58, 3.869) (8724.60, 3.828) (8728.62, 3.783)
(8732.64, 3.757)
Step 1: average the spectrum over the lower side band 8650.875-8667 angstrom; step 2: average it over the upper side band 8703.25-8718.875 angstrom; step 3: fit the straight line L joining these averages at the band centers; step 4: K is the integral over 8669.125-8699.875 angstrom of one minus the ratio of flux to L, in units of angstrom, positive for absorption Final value 1.6 angstrom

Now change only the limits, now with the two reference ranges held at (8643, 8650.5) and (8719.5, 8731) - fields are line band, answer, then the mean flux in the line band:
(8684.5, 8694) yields 0.4 angstrom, 3.57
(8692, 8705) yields 0.2 angstrom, 3.7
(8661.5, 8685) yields 0.8 angstrom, 3.57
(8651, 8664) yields -0.1 angstrom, 3.7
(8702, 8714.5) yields -0.1 angstrom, 3.8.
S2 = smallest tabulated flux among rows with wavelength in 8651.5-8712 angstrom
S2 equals 3.433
